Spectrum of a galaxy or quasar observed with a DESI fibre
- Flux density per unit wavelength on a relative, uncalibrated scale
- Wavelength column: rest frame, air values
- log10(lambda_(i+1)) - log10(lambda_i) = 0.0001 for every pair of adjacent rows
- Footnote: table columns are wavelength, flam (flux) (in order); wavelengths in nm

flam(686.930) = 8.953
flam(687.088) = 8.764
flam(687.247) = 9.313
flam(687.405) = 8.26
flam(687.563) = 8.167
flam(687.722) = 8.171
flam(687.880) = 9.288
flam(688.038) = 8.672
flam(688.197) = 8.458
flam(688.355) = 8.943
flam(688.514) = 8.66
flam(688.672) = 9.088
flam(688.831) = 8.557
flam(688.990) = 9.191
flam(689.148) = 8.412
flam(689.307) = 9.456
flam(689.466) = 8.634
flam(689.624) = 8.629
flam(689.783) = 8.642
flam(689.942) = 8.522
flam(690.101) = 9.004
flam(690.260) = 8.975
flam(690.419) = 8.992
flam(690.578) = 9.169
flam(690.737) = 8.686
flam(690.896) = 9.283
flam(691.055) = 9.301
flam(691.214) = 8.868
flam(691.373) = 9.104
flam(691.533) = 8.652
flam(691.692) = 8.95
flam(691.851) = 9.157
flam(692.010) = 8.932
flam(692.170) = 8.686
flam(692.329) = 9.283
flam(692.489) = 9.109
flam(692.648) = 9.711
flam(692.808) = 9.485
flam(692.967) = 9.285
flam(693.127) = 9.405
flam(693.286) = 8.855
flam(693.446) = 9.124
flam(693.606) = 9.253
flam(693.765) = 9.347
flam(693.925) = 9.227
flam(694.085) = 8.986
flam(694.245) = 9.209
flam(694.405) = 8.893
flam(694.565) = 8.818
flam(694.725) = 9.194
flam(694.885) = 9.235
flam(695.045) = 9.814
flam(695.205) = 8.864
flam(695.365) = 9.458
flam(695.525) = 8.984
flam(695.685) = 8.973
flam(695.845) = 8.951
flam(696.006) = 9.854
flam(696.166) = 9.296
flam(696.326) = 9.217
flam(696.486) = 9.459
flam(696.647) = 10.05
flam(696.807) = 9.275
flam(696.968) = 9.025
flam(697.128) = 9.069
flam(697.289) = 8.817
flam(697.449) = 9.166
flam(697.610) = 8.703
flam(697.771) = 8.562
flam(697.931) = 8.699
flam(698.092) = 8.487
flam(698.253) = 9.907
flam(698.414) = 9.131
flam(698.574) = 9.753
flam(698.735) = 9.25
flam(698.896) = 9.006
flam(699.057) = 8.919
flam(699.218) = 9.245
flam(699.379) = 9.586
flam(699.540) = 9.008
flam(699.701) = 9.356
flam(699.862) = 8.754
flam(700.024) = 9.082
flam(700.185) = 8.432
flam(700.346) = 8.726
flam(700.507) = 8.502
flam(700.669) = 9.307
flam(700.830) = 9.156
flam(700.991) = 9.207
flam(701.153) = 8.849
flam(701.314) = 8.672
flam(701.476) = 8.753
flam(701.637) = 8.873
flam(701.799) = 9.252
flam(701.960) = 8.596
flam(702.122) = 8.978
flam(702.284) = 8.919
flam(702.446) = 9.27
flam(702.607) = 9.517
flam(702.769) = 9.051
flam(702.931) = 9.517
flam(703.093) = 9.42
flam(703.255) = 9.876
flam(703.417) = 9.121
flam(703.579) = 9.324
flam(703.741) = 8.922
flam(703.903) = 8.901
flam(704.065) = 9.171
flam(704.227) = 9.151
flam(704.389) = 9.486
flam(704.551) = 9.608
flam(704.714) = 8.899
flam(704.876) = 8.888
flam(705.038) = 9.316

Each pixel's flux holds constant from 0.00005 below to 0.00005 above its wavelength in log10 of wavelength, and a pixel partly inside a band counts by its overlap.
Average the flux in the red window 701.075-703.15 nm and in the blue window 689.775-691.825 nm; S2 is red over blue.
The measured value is 1.0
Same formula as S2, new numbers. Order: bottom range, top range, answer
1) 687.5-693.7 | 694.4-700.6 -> 1.02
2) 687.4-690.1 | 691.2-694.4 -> 1.05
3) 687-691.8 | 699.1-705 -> 1.03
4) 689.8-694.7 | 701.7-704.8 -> 1.01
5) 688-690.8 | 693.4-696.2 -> 1.04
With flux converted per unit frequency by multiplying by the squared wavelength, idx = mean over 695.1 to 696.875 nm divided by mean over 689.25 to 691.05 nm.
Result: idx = 1.1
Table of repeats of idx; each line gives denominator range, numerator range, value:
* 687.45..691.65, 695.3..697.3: 1.07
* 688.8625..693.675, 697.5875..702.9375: 1.03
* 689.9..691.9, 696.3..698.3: 1.03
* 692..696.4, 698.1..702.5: 1.00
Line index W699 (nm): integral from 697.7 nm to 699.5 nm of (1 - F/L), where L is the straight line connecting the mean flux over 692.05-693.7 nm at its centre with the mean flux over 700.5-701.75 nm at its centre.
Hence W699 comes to -0.02 nm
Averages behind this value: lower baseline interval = 9.21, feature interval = 9.14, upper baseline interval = 8.94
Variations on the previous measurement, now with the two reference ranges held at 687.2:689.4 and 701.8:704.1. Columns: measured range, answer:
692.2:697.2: -0.17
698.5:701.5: 0.02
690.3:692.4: -0.04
